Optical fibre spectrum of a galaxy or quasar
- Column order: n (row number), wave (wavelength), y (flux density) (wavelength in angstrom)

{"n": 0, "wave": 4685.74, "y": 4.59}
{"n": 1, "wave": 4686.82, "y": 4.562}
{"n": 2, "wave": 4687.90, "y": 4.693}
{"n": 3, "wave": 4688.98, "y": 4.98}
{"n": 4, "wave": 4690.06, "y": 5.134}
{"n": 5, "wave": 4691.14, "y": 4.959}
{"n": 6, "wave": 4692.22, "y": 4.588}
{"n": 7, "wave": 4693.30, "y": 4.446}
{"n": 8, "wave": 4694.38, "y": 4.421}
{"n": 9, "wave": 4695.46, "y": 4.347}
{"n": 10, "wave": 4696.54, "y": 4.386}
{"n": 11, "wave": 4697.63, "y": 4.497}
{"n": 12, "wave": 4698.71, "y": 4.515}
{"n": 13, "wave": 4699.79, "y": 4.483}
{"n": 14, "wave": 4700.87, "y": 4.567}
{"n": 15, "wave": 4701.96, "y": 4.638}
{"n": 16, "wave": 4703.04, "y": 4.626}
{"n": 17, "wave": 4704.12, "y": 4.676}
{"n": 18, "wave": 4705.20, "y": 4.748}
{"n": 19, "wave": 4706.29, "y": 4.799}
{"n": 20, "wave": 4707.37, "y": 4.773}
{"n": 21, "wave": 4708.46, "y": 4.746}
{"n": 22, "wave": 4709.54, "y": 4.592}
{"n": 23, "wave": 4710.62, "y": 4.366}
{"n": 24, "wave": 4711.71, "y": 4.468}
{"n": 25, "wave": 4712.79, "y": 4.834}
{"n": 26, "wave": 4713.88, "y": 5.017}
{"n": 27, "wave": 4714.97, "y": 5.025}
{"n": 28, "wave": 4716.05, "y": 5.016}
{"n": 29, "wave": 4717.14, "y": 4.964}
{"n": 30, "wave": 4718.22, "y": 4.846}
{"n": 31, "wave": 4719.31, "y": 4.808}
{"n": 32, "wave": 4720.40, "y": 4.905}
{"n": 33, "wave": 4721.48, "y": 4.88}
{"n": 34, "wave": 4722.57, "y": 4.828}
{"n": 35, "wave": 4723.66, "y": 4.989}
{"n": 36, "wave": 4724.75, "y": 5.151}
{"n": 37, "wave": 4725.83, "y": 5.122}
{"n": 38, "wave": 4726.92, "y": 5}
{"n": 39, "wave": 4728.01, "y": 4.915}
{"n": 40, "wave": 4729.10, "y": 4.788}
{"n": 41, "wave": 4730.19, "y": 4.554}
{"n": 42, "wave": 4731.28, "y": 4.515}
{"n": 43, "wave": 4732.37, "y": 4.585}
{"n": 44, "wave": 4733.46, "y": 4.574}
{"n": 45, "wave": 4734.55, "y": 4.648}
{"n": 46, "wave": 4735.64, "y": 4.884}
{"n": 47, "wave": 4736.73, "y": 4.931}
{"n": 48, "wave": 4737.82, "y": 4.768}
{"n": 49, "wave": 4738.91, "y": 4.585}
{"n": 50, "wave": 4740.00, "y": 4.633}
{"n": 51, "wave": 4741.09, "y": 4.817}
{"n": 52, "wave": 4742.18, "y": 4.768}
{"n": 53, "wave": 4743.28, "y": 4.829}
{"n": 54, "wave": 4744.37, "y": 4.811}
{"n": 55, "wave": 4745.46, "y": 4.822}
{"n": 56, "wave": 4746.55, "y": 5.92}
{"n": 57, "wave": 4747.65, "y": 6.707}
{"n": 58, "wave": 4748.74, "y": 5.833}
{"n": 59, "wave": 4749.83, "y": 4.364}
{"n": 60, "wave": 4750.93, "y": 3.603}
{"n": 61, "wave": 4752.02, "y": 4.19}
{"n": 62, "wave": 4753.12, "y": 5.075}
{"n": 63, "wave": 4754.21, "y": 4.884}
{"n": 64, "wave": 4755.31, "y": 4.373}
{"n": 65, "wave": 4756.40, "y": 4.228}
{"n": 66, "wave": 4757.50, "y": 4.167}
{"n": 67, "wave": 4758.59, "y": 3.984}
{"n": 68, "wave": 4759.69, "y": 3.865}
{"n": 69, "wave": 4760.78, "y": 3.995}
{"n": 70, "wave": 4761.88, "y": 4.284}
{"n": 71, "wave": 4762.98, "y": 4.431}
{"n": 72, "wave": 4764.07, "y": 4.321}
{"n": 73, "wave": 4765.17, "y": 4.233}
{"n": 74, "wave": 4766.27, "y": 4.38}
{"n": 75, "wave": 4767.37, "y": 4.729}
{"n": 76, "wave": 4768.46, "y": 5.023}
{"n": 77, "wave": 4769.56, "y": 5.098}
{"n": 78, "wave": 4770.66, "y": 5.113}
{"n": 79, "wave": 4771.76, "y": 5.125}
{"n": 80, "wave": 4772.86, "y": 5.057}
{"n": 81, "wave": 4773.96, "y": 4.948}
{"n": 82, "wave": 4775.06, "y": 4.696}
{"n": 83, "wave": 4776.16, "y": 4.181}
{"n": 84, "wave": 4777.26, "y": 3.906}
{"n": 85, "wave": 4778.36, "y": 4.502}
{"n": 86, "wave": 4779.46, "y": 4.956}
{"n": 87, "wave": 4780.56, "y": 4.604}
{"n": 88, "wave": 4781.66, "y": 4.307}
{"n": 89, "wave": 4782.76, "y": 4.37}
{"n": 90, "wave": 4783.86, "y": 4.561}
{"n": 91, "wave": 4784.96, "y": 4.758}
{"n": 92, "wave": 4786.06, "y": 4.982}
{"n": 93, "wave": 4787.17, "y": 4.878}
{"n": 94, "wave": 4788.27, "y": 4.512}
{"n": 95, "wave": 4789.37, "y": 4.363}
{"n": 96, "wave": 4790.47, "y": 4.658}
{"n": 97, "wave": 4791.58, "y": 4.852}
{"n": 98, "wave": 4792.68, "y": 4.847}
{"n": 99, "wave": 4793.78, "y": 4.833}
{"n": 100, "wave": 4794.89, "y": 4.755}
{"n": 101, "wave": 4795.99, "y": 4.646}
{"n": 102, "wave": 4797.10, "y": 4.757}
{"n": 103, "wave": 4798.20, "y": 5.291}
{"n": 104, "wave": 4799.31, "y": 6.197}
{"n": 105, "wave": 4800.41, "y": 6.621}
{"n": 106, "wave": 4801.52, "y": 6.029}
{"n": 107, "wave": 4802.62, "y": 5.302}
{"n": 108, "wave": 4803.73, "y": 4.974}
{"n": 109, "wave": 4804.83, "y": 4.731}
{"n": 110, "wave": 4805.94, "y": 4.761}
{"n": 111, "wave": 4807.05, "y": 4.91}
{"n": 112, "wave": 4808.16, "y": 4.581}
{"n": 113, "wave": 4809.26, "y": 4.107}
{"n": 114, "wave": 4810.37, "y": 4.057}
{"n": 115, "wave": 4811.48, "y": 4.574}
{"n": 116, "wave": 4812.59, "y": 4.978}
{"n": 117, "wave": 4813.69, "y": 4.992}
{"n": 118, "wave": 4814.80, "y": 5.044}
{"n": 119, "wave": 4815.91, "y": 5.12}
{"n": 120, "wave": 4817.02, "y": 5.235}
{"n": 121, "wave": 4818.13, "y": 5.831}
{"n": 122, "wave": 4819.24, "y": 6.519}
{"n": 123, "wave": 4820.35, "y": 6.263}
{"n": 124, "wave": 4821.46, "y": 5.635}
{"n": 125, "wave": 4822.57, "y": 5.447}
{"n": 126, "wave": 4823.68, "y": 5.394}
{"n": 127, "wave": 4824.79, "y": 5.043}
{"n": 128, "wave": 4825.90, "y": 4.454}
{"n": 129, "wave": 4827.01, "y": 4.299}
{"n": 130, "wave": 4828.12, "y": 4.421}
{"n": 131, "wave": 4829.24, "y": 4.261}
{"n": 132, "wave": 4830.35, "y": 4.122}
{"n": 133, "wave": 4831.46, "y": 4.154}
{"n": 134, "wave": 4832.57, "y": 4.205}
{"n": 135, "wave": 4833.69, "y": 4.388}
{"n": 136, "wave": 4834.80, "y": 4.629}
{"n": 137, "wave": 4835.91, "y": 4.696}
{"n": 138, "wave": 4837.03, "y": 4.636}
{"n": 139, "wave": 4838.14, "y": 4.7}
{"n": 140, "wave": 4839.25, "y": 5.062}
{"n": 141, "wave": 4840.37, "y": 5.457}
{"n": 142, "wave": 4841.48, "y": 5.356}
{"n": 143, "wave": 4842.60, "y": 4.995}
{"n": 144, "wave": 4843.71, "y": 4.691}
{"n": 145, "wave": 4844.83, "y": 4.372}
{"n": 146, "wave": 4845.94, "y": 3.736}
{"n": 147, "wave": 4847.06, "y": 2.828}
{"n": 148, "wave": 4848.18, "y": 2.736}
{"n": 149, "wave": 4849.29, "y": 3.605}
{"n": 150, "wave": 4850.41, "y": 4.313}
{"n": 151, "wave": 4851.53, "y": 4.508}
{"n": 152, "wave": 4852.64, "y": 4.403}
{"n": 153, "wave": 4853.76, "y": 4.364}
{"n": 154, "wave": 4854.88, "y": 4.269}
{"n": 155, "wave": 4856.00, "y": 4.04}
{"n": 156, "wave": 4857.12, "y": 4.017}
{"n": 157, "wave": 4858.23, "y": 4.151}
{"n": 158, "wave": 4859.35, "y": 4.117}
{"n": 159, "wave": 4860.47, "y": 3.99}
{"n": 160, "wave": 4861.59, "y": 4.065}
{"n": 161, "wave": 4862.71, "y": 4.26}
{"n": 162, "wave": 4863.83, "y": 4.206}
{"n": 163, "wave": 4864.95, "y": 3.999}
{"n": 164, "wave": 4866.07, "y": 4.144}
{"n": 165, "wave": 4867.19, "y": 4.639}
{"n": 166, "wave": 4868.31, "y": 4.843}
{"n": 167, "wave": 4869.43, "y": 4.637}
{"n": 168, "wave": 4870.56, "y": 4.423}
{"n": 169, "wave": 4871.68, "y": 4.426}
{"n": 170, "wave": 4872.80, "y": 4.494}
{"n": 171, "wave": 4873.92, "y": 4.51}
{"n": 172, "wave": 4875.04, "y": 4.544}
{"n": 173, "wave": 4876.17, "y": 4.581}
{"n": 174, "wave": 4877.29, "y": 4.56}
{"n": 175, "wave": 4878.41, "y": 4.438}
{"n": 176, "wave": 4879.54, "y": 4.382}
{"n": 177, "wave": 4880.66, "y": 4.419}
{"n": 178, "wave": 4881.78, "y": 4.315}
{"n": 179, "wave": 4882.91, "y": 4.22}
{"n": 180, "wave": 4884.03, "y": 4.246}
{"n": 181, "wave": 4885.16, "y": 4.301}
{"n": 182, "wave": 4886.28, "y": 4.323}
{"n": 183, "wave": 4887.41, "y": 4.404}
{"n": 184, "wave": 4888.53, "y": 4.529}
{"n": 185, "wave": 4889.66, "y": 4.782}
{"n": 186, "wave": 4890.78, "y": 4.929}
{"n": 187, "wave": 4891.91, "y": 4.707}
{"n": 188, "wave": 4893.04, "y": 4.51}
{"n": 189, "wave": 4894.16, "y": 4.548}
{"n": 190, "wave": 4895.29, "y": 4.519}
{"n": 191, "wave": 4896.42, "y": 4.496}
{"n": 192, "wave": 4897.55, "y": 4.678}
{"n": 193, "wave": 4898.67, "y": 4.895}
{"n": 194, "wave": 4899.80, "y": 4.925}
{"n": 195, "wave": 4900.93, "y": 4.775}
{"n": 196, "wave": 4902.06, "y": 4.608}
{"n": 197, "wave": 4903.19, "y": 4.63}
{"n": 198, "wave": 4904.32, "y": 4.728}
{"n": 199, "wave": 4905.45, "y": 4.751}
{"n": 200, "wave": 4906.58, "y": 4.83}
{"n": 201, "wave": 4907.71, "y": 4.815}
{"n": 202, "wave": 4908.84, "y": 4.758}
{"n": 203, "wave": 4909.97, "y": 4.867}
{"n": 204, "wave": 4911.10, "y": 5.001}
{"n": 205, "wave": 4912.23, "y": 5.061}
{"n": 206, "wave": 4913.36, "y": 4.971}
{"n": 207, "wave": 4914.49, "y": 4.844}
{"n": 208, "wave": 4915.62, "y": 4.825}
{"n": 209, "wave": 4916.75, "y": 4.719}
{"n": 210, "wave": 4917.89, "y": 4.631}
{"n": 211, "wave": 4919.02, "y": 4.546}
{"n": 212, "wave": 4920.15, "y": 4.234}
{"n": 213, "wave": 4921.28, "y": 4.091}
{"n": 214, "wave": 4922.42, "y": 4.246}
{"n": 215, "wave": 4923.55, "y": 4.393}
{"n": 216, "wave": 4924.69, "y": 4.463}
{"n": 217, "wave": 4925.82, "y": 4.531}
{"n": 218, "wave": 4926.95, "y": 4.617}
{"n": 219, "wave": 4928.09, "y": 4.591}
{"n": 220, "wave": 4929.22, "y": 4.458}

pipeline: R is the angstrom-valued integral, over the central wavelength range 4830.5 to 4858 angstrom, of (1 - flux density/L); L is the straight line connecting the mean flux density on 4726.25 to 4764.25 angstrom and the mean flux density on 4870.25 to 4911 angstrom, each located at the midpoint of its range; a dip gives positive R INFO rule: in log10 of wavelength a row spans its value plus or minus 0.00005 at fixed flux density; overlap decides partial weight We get 1.68 angstrom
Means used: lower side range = 4.68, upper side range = 4.59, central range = 4.34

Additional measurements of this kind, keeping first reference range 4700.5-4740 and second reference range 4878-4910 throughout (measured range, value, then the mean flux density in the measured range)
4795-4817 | -1.62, 5.03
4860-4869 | 0.68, 4.28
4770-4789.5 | 0.21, 4.67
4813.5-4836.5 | -1.43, 4.96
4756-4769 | 1.18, 4.3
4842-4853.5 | 1.51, 4.03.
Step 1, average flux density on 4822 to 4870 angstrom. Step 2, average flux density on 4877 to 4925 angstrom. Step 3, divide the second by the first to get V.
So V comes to 1.05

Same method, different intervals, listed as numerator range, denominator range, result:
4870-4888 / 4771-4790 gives 0.95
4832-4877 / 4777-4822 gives 0.87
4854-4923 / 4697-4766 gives 0.96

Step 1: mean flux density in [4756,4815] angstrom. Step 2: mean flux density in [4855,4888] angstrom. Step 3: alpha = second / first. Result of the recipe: 0.92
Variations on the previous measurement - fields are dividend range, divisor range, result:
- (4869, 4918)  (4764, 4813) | 0.96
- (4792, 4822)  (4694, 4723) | 1.10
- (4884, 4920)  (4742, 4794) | 1.01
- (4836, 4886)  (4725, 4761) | 0.92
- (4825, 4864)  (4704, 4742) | 0.90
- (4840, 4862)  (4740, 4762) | 0.90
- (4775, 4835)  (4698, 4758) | 1.02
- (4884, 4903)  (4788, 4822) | 0.90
